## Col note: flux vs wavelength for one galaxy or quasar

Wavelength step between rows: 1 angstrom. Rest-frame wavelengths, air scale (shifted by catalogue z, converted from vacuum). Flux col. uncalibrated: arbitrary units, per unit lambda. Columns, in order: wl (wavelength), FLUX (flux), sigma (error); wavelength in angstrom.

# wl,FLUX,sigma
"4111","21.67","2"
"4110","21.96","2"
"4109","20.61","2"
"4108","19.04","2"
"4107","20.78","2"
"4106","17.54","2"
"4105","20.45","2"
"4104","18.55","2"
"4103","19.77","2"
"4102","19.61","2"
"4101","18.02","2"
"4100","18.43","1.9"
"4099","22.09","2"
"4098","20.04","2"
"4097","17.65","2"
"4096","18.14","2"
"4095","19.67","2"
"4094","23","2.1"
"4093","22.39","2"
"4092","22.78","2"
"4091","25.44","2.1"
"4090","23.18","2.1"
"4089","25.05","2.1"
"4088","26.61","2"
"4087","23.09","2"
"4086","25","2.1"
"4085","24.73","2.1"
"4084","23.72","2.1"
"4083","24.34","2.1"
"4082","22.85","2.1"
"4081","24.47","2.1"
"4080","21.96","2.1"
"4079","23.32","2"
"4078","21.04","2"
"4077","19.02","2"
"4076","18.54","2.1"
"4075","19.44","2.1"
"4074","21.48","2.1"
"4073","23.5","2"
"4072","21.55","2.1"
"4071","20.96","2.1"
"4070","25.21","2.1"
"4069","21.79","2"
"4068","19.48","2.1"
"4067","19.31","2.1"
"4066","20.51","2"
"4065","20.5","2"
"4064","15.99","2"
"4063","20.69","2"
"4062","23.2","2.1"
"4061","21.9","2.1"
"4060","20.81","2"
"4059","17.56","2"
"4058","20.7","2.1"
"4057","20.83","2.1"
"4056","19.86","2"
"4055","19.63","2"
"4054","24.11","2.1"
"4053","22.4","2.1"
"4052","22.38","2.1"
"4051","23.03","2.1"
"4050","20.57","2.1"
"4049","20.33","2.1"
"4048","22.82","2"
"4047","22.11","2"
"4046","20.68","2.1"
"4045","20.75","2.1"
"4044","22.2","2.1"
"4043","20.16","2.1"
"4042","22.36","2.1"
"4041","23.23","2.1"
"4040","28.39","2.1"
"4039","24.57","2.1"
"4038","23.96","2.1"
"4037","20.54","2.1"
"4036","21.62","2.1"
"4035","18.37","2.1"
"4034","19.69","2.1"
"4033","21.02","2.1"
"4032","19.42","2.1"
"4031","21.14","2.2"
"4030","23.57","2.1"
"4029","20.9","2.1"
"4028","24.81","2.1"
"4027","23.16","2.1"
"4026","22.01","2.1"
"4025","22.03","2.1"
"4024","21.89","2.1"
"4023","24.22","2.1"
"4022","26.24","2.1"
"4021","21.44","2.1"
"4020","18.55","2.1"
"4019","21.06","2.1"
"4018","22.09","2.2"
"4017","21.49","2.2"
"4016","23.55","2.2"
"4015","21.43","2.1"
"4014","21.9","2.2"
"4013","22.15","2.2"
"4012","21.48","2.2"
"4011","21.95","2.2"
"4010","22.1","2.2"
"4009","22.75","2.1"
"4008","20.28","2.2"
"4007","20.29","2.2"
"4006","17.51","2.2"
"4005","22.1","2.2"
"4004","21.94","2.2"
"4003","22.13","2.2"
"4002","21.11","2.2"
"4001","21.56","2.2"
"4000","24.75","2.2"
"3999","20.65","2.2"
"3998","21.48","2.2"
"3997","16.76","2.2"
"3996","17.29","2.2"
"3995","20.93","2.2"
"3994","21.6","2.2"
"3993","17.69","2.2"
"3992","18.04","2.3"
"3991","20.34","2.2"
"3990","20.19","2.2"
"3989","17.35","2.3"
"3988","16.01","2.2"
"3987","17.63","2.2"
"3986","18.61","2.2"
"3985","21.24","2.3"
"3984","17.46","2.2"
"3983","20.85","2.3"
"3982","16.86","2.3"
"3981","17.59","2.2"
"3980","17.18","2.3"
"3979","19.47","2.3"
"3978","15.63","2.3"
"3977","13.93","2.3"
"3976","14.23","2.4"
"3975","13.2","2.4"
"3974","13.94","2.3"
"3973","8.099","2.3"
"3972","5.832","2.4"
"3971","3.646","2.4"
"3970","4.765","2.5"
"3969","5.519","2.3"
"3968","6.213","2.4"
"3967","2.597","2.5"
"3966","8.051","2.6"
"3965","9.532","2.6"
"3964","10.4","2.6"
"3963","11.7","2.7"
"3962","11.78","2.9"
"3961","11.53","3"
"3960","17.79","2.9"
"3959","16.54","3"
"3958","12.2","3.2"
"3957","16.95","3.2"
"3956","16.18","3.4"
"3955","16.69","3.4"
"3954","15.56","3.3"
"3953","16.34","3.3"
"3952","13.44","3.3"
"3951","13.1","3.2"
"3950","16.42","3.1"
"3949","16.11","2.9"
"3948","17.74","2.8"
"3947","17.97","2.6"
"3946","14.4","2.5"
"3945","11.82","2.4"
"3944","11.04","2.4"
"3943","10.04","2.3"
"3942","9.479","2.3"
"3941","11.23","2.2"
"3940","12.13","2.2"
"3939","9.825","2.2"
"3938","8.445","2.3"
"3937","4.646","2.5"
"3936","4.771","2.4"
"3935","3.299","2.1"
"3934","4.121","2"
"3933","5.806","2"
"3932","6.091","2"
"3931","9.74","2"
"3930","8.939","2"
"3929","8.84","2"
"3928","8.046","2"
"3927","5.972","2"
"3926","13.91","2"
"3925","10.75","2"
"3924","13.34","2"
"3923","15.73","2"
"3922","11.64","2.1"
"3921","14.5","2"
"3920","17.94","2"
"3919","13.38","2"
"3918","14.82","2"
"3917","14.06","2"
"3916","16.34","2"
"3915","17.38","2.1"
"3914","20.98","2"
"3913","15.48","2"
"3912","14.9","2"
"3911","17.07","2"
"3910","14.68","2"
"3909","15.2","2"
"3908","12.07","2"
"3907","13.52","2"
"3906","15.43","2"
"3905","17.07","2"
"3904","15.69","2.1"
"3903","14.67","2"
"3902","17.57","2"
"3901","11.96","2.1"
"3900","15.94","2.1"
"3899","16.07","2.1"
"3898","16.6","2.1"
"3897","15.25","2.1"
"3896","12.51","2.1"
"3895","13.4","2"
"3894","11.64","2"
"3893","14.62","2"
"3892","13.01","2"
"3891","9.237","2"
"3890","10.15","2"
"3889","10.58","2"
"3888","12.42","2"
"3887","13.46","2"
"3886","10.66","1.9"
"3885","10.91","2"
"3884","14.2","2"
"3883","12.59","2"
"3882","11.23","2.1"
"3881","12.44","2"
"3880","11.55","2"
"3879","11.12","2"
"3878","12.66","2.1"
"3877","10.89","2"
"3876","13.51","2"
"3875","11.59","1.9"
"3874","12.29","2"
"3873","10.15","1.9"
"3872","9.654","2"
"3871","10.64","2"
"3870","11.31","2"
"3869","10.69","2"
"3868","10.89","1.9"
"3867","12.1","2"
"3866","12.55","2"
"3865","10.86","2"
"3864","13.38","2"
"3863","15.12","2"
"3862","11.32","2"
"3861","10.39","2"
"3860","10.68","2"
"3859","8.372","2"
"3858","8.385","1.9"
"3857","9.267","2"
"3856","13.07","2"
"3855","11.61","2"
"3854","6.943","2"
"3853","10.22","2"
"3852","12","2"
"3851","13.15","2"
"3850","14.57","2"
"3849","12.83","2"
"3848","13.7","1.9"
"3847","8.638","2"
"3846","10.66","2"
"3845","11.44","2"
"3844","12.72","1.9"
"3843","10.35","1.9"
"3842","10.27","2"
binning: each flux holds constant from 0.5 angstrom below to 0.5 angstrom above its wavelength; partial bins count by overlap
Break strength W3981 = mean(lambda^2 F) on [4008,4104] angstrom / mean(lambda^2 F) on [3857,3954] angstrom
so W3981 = 1.9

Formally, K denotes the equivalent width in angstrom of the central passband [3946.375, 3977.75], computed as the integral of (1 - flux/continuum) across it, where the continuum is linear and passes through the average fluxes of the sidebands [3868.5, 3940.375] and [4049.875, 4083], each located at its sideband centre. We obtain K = 6.3 angstrom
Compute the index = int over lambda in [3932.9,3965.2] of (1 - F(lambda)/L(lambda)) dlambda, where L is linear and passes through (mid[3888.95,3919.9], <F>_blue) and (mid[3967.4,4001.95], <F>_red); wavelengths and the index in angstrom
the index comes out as 6.9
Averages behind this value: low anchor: 14.7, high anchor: 16.1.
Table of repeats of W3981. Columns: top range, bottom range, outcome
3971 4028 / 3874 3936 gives 1.61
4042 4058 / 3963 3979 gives 2.36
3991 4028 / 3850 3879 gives 2.04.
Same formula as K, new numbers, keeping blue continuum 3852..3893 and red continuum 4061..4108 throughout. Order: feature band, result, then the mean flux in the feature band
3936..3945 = 3.2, 9.46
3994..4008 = -2.6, 20.7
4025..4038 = -1.8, 21.5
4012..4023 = -2.3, 22.1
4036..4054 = -2.7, 22.4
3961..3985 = 6.4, 11.9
